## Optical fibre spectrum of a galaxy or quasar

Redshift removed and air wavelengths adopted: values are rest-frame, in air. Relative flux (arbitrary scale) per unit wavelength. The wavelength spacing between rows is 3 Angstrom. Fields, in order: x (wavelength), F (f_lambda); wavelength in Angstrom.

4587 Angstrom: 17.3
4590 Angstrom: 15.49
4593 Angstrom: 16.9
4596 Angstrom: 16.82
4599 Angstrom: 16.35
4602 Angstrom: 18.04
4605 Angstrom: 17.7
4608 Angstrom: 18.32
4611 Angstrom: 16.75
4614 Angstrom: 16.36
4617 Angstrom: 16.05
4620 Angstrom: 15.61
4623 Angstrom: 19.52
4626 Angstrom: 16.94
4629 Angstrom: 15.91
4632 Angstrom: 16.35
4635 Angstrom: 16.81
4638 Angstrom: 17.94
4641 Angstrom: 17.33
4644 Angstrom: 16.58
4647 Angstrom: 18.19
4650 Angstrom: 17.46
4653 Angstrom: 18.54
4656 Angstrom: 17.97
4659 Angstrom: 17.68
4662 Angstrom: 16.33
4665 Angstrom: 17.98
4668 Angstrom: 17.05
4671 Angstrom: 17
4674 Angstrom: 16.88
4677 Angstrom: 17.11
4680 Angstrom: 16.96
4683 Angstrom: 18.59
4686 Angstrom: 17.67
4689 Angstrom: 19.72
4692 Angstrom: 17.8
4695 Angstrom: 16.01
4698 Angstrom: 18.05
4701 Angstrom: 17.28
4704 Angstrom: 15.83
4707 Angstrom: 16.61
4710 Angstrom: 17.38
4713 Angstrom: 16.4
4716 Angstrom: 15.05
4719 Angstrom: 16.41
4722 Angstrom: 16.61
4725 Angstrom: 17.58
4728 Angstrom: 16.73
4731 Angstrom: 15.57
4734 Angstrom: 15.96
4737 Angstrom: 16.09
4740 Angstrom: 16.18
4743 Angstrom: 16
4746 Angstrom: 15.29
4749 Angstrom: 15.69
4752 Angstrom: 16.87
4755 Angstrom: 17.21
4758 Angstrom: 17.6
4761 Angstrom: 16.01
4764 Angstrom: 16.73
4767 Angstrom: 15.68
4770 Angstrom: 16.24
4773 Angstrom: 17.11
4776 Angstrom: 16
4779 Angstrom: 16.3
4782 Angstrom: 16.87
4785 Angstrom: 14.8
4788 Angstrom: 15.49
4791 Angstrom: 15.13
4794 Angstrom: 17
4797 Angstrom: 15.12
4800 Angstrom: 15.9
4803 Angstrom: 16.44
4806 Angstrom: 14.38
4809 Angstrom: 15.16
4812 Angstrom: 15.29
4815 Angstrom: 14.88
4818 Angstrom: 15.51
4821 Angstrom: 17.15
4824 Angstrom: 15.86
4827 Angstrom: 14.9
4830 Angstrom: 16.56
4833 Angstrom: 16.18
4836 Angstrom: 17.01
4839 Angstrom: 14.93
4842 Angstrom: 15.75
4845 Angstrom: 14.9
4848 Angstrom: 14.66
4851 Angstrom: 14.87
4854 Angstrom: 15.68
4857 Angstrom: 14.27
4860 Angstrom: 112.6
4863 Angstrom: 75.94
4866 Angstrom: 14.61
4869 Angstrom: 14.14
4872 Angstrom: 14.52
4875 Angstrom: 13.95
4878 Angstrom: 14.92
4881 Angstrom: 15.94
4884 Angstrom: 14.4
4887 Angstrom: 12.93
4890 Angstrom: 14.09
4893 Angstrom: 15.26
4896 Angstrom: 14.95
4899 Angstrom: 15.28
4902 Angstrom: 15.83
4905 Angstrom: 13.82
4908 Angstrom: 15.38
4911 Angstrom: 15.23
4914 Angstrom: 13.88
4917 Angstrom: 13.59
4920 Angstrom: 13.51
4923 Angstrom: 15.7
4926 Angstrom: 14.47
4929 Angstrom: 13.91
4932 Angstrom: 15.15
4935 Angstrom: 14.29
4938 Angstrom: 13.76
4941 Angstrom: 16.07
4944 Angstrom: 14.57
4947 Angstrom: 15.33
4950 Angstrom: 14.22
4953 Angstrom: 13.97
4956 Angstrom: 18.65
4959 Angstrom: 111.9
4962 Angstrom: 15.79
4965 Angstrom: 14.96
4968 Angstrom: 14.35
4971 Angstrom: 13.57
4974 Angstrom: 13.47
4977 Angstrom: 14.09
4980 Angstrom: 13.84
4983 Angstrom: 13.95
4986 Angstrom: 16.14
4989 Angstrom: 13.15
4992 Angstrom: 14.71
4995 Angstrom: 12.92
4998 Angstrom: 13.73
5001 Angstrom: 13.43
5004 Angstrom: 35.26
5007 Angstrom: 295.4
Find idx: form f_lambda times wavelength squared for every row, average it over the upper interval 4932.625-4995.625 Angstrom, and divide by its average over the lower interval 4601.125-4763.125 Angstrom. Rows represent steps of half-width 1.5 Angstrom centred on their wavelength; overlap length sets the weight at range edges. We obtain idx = 1.3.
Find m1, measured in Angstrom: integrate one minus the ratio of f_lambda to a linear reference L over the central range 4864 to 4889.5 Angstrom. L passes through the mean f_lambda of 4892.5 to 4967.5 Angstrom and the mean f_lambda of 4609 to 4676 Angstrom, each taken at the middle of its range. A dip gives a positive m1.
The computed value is 3.9 Angstrom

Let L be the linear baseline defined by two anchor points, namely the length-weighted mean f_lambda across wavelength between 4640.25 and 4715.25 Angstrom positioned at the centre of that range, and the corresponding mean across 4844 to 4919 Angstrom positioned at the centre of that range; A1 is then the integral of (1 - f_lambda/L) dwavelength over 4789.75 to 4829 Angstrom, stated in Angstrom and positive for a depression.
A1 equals 8.2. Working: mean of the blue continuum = 17.4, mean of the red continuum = 21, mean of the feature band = 15.6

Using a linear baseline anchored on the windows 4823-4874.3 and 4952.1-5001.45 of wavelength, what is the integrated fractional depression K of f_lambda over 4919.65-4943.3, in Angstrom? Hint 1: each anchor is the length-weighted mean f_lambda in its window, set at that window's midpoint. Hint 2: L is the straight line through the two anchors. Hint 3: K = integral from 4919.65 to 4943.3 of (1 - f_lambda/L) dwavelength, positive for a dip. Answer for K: 7.8 Angstrom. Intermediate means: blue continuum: 24.5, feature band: 14.7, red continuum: 20.4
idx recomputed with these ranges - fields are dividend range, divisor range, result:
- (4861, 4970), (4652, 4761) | 1.26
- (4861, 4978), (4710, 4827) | 1.27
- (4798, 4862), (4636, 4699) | 1.26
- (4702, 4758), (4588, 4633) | 1.02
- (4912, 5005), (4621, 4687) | 1.19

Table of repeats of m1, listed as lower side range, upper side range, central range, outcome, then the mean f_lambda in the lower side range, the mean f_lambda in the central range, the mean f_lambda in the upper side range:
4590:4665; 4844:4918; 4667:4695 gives 0.7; 17.2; 17.6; 21.1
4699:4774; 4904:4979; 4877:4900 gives 4.2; 16.4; 14.7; 18.5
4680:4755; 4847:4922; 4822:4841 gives 3.6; 16.7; 15.9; 21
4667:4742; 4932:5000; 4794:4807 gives 1.4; 16.9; 15.7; 18.8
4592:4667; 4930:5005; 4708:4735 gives 2.0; 17.2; 16.4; 19.1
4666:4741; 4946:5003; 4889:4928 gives 9.0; 16.9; 14.7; 19.8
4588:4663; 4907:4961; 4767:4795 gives 3.9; 17.1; 16.1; 20.2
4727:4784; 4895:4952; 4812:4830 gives 0.0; 16.3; 15.7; 14.7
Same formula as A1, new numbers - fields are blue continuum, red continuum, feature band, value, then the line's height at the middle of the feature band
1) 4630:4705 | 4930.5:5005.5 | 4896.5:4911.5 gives 3.00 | 18.9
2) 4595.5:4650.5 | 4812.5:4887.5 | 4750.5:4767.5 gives 2.59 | 19.7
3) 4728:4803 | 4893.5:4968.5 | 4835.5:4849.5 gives 1.62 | 17.4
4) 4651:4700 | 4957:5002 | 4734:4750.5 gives 2.18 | 18.3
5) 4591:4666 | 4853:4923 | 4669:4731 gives 4.42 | 18.4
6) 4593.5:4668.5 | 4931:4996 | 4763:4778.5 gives 1.45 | 18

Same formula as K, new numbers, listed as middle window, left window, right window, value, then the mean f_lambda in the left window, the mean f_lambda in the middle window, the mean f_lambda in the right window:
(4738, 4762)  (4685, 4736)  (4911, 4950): 0.1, 16.8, 16.4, 14.5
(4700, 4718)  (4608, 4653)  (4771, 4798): 0.1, 17.1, 16.4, 16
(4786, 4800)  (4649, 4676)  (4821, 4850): 0.4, 17.4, 15.7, 15.7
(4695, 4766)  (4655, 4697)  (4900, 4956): 1.7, 17.5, 16.5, 14.7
